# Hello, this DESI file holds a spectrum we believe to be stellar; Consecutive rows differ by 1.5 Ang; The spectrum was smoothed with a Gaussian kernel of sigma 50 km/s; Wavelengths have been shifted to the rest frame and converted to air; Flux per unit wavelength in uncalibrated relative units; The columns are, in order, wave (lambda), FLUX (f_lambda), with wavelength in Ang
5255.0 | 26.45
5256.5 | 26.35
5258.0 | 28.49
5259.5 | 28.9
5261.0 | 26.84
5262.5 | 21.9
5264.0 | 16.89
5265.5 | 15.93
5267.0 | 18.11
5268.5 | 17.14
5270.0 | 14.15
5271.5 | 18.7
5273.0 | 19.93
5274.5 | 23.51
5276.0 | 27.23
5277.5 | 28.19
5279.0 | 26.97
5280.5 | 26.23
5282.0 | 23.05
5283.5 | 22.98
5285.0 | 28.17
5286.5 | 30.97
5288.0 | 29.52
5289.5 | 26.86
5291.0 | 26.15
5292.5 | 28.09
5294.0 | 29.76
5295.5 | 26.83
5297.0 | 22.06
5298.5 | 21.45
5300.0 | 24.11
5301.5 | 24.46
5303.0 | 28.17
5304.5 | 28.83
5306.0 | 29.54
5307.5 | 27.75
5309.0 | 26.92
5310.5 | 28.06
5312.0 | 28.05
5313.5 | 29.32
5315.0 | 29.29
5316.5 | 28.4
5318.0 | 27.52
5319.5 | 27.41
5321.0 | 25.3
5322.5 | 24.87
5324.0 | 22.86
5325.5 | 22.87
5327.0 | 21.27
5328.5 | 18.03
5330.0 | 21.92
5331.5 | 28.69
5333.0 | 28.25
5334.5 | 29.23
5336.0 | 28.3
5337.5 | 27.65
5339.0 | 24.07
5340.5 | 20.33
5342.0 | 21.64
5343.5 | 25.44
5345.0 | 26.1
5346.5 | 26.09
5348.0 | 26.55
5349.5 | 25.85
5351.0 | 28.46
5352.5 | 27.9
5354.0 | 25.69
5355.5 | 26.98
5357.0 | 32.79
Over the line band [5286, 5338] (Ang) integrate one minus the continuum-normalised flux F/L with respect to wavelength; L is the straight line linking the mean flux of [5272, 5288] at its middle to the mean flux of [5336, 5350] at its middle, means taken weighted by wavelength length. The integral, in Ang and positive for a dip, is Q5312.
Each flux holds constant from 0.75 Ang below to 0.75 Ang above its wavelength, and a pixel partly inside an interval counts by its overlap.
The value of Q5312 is -2.3 Ang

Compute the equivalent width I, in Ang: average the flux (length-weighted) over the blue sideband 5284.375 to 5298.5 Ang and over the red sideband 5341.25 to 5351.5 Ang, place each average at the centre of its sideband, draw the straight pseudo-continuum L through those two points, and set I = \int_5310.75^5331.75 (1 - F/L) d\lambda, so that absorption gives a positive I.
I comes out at 0.8 Ang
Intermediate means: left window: 27.3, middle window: 25.4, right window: 25.7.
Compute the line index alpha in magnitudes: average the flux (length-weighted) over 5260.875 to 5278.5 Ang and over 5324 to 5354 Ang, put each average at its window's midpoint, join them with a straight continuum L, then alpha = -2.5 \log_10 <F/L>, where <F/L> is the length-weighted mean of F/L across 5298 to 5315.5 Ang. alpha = -0.181 mag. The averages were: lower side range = 20.6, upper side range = 25.1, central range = 27.2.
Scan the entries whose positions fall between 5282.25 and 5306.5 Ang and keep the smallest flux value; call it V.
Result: 21.45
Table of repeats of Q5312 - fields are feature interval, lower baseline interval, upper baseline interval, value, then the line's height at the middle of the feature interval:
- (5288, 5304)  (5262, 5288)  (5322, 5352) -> -1.8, 23.4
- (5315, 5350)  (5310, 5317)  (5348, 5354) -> 3.3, 27.9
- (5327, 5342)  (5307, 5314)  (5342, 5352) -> 1.1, 26.7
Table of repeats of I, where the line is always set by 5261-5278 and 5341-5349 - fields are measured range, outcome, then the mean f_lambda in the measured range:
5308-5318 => -2.3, 28.3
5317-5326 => -0.7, 25.3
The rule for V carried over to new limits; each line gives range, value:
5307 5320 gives 26.92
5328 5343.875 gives 18.03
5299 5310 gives 24.11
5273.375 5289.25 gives 22.98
